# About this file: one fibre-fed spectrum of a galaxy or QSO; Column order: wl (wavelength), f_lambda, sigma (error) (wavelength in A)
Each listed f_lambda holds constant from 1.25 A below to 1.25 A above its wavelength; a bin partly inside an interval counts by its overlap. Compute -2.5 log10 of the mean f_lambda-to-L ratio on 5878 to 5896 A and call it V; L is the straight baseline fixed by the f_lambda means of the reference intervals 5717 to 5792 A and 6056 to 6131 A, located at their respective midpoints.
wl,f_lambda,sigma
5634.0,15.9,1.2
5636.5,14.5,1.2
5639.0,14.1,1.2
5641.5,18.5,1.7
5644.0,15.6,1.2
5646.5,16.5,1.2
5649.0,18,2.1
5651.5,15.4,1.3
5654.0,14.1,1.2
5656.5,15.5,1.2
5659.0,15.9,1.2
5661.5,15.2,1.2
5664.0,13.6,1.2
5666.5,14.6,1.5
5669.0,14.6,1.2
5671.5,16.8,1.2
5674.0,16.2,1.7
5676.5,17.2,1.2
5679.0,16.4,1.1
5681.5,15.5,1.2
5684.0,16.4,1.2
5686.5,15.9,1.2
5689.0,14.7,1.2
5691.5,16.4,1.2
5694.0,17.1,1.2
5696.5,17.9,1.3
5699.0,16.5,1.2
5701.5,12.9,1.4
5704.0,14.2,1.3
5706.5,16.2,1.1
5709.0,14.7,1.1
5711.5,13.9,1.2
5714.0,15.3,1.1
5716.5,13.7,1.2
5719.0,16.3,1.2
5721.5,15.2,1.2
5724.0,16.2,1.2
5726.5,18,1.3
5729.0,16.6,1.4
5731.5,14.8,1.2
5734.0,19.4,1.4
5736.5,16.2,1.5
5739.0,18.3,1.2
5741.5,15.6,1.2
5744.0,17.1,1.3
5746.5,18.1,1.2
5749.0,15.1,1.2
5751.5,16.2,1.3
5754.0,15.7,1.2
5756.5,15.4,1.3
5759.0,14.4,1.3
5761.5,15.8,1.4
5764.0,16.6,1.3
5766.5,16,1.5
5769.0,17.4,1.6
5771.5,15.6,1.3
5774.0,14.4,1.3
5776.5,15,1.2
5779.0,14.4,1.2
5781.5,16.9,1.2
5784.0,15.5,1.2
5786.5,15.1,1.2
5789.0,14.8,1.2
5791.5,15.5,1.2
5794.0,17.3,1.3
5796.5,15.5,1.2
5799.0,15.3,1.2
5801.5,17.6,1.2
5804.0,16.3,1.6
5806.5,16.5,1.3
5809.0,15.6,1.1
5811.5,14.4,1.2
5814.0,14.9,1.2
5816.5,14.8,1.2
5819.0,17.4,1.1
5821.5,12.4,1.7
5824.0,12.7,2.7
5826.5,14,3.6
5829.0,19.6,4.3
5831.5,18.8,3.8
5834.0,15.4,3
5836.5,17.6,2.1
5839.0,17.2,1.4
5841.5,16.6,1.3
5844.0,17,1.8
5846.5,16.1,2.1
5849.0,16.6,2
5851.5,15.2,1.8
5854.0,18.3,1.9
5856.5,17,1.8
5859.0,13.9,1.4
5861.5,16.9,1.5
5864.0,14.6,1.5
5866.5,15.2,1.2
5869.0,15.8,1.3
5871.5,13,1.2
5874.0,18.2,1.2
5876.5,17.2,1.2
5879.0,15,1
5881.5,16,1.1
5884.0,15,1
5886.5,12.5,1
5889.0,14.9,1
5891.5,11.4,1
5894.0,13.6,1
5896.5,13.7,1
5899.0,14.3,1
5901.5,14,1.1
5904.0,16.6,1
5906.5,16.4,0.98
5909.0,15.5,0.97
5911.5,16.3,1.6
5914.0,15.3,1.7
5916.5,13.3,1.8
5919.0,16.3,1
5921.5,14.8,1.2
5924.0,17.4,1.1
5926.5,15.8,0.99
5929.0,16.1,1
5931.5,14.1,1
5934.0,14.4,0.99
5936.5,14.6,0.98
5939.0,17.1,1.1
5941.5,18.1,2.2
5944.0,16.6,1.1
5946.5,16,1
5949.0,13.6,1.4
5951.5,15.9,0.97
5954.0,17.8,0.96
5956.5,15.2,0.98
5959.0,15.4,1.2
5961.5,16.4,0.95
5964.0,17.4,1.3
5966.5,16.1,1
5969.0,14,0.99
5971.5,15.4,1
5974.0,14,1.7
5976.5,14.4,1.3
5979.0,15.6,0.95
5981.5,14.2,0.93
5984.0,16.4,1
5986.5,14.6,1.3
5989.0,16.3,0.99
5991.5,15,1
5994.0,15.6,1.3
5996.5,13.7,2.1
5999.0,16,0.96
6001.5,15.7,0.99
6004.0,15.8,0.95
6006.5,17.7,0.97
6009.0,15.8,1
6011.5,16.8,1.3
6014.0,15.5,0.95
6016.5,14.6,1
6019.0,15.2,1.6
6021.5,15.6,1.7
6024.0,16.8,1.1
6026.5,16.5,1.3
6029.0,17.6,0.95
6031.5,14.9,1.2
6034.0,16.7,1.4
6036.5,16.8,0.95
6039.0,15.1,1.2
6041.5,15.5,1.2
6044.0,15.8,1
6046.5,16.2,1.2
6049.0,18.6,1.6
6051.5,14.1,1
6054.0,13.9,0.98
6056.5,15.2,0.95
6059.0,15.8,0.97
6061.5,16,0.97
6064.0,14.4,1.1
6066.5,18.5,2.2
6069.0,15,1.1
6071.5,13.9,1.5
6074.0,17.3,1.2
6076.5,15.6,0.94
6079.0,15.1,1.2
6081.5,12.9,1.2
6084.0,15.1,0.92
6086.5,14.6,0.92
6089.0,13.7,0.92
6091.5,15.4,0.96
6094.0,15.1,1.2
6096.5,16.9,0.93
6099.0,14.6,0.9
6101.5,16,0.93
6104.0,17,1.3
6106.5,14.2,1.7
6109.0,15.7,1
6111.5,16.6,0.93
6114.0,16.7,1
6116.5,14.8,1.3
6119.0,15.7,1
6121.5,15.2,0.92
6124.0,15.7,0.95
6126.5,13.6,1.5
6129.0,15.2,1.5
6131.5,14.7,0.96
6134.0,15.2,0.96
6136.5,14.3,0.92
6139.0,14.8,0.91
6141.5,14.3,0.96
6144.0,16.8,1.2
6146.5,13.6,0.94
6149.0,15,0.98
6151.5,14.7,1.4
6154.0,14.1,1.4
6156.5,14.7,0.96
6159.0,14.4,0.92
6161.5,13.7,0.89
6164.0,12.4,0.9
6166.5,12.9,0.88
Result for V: 0.13 mag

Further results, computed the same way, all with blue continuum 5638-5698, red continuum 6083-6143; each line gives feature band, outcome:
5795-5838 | -0.009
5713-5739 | -0.030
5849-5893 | 0.020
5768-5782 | 0.017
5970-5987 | 0.035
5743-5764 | -0.014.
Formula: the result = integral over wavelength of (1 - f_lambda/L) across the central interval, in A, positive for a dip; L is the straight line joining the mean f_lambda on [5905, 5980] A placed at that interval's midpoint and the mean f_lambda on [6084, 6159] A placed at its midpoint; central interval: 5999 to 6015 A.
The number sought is -0.8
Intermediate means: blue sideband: 15.6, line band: 16.2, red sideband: 15.1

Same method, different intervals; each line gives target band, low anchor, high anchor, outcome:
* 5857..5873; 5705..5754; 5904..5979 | 0.8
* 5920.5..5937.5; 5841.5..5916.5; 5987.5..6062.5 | 0.2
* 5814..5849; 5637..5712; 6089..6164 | -1.4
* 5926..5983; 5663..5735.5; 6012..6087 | 0.4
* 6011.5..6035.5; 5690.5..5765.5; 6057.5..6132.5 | -0.8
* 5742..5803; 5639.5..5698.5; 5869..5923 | -1.4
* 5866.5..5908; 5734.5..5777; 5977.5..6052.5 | 2.9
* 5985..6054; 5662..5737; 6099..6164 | -2.9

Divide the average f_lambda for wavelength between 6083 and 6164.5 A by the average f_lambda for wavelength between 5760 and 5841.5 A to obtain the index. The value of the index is 0.95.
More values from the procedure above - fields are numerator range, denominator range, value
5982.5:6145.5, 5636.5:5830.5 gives 0.98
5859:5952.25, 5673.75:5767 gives 0.95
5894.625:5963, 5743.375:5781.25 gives 0.98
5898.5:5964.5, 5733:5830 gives 0.99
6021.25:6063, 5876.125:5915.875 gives 1.08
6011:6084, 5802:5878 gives 0.98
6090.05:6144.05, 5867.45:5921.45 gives 1.03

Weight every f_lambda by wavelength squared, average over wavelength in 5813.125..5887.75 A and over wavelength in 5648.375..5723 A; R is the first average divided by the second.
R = 1.08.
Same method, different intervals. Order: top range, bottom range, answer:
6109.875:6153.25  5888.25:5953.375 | 1.06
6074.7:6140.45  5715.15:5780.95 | 1.07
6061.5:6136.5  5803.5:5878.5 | 1.05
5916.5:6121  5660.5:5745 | 1.10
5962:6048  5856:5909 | 1.09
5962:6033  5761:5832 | 1.07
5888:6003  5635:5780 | 1.05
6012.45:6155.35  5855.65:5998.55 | 1.06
